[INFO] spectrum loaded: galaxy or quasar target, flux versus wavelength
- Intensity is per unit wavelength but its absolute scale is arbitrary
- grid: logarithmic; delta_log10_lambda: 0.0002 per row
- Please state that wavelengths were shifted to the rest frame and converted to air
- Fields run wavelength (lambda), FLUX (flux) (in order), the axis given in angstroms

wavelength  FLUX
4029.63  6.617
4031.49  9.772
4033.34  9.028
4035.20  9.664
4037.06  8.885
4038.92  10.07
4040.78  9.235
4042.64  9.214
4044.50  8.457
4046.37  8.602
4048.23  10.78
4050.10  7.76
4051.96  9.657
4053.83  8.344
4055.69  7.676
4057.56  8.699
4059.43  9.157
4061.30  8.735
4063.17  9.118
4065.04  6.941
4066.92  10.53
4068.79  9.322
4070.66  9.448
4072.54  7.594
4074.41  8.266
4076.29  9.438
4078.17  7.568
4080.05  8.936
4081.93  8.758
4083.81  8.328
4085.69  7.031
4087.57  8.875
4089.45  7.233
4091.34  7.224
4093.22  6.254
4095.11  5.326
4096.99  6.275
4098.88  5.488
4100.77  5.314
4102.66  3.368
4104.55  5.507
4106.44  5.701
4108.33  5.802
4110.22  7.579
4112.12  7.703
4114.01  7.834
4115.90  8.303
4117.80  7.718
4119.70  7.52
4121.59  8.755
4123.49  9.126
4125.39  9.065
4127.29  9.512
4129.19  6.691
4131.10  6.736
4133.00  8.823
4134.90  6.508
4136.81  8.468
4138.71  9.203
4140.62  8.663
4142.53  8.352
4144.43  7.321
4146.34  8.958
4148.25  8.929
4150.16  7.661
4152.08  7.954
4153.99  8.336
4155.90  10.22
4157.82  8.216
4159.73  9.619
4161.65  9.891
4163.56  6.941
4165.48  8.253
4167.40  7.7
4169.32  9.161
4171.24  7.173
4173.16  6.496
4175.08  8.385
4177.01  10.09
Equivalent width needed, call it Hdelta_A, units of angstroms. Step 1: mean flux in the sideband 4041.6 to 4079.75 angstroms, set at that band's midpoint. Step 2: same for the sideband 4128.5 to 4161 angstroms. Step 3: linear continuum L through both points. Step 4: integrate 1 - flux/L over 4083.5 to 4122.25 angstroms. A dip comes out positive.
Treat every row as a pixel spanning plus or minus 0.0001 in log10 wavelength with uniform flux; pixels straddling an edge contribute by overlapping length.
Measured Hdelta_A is 8.0 angstroms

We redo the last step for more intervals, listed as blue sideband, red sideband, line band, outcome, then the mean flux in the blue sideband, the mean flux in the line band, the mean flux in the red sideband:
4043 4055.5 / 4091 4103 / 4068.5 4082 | -2.9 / 8.87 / 8.63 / 5.64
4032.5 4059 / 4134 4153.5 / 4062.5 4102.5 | 4.8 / 9.01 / 7.68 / 8.21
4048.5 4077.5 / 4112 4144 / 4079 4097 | 2.2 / 8.75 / 7.48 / 8.18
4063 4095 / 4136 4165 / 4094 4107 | 4.7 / 8.19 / 5.28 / 8.58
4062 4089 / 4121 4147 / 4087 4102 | 3.7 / 8.56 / 6.38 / 8.28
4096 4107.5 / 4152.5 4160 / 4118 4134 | -3.1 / 5.28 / 8.25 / 8.97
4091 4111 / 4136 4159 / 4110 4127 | -3.6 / 5.75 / 8.26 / 8.54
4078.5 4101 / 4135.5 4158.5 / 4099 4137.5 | 2.9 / 7.15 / 7.26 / 8.49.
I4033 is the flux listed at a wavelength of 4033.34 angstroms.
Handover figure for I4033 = 9.028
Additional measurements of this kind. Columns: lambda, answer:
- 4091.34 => 7.224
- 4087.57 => 8.875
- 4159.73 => 9.619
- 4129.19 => 6.691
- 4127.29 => 9.512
